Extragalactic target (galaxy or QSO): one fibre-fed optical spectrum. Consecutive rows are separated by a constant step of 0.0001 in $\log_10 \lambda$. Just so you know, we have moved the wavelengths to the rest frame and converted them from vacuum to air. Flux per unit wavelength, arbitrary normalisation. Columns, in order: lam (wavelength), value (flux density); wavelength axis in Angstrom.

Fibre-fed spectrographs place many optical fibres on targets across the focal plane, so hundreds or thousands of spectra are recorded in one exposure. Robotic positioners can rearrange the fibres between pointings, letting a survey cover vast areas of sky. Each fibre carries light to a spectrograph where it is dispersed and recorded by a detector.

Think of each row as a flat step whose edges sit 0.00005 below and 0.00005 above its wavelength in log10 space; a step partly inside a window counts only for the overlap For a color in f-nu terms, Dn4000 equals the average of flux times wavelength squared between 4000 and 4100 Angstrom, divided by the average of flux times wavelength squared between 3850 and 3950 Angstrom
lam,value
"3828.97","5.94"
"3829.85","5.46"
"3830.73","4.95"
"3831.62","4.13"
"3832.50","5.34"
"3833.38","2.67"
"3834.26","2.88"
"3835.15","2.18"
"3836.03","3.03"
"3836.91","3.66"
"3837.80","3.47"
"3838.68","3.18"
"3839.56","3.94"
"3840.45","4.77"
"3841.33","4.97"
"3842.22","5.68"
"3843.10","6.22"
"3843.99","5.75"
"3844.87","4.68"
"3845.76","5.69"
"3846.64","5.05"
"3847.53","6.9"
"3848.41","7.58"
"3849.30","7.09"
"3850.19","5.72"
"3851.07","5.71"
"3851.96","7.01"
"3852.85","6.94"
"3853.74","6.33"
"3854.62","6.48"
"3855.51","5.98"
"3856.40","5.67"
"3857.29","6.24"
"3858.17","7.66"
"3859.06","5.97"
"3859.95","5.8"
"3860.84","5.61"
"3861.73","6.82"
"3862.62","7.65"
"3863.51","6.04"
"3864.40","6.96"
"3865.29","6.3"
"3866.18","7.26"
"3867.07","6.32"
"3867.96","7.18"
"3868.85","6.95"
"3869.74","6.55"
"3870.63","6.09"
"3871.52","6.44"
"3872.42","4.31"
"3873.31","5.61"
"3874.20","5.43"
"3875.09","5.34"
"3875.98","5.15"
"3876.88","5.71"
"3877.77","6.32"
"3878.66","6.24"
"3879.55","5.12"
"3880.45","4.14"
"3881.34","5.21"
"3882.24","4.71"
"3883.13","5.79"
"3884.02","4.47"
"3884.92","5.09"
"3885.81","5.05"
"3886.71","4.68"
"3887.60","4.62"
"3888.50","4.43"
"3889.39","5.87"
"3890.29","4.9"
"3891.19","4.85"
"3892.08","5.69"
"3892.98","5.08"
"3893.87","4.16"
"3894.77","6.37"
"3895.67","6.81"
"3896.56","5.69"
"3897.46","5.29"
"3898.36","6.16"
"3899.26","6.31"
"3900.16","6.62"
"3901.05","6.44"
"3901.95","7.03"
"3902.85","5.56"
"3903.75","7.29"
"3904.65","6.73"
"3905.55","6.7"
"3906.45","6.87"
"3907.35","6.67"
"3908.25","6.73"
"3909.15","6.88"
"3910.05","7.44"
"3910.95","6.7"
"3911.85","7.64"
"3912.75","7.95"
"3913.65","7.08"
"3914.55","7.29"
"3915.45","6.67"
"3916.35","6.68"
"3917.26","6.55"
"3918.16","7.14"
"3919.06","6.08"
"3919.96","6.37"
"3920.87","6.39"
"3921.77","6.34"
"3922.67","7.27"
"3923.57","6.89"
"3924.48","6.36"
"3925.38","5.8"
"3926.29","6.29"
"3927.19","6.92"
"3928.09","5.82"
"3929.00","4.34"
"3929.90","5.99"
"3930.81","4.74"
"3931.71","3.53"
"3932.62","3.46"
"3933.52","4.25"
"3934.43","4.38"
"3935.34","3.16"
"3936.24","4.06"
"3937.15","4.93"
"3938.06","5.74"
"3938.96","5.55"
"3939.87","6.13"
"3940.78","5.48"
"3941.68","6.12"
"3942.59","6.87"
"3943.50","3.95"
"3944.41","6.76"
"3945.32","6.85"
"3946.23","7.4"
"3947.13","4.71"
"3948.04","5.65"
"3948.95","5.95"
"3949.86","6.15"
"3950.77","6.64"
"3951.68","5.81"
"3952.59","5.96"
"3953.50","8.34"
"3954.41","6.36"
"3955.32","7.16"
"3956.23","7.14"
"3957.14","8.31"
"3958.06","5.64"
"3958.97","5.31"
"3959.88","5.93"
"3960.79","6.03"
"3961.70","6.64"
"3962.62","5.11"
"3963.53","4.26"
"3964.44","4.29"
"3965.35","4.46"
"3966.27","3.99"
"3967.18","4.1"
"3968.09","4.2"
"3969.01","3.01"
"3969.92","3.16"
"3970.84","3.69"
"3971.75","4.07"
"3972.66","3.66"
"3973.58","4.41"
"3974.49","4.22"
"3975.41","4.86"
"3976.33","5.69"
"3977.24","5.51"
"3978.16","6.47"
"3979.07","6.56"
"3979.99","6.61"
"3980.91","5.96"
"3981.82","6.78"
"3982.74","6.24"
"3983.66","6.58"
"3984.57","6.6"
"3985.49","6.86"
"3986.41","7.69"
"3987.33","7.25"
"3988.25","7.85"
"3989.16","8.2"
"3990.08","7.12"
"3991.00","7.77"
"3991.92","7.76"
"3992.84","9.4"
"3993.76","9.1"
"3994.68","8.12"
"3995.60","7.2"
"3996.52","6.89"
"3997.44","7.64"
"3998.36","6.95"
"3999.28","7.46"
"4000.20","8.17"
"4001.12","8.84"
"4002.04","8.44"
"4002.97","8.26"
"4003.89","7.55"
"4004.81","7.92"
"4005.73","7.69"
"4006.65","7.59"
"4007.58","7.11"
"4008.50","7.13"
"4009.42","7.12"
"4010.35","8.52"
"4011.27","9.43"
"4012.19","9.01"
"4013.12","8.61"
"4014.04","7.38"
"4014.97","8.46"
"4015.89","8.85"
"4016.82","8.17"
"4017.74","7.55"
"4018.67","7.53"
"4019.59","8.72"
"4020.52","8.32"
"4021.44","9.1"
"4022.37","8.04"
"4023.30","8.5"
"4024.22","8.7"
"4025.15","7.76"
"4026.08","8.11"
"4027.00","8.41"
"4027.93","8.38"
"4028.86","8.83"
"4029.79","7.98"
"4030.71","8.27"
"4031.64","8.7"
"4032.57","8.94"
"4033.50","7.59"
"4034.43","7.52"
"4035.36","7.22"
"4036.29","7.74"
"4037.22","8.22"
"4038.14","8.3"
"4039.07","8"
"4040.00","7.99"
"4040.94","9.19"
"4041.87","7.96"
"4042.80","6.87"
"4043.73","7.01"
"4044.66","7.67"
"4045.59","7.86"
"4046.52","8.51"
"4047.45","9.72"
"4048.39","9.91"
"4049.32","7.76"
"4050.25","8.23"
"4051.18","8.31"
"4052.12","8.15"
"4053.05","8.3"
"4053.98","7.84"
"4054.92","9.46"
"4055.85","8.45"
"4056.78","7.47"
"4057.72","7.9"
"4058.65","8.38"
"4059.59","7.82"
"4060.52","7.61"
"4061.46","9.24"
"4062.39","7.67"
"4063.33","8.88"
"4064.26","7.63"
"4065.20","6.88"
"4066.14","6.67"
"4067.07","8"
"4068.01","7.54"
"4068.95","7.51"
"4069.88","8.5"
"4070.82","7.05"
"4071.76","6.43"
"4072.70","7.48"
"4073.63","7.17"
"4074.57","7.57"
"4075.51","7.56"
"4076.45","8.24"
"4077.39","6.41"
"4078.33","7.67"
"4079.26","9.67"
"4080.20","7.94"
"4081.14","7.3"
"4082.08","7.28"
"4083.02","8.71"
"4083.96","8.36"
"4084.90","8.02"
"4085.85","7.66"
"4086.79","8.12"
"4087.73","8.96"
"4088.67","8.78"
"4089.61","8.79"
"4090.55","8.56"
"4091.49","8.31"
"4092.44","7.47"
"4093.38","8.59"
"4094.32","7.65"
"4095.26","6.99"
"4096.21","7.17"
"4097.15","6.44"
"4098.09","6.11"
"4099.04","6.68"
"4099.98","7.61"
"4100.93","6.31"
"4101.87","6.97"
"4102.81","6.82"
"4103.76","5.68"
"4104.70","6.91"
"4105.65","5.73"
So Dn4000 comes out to 1.45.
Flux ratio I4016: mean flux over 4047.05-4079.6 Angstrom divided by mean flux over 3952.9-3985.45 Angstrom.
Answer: 1.45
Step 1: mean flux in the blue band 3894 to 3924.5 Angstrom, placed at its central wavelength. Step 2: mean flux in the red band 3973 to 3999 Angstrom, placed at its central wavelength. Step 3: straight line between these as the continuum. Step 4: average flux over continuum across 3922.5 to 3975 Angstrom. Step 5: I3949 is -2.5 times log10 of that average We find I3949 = 0.24 mag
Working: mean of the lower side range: 6.65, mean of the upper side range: 6.86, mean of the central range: 5.39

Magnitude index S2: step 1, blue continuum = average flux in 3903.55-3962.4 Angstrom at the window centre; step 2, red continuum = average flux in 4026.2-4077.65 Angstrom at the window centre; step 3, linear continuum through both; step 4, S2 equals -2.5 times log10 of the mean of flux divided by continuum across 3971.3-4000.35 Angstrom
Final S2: 0.04 mag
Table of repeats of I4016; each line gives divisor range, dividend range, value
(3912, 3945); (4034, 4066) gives 1.39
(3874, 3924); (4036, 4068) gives 1.34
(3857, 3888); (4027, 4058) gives 1.40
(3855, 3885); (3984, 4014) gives 1.32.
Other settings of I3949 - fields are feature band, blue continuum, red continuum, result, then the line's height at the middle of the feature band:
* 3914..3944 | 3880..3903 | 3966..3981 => -0.12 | 5.09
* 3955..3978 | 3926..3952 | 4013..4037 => 0.25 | 6.32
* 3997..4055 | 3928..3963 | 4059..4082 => -0.17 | 6.98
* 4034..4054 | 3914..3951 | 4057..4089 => -0.10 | 7.41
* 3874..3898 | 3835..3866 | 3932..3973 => 0.07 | 5.6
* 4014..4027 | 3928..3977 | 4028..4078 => -0.17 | 7.09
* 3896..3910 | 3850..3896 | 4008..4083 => -0.05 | 6.21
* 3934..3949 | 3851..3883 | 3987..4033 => 0.28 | 7.14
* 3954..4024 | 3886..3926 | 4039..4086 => 0.06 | 7.17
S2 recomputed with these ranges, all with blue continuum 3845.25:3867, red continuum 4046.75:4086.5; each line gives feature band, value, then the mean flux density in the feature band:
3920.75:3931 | 0.14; 6.12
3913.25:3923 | 0.03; 6.71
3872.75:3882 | 0.22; 5.4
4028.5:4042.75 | -0.05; 8.12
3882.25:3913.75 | 0.12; 6.02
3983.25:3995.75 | -0.04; 7.7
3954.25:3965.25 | 0.20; 5.96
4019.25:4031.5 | -0.10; 8.4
